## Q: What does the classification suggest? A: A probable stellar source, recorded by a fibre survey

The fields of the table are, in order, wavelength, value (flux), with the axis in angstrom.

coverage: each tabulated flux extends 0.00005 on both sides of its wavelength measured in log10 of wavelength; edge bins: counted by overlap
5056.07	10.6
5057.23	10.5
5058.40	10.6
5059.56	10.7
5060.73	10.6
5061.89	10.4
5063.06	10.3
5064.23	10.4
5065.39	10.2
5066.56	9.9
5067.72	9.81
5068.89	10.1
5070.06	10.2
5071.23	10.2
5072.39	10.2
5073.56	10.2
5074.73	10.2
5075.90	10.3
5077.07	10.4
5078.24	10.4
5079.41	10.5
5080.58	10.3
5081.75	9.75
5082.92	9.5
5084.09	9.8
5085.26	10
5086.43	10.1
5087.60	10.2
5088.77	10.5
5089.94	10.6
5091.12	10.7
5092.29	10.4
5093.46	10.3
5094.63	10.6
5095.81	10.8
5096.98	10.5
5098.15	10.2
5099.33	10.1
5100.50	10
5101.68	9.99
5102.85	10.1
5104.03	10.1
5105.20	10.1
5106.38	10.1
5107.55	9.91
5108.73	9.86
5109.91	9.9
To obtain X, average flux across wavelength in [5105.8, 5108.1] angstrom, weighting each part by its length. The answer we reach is 10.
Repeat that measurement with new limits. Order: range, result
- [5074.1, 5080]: 10.3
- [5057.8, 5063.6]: 10.5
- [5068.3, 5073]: 10.2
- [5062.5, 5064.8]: 10.3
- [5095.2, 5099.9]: 10.4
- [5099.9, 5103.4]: 10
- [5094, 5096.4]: 10.7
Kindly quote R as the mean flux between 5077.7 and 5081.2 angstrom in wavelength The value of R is 10.4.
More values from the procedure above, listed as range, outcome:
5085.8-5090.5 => 10.4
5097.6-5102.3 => 10.1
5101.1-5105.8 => 10.1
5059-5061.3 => 10.6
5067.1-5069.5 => 9.96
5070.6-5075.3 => 10.2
